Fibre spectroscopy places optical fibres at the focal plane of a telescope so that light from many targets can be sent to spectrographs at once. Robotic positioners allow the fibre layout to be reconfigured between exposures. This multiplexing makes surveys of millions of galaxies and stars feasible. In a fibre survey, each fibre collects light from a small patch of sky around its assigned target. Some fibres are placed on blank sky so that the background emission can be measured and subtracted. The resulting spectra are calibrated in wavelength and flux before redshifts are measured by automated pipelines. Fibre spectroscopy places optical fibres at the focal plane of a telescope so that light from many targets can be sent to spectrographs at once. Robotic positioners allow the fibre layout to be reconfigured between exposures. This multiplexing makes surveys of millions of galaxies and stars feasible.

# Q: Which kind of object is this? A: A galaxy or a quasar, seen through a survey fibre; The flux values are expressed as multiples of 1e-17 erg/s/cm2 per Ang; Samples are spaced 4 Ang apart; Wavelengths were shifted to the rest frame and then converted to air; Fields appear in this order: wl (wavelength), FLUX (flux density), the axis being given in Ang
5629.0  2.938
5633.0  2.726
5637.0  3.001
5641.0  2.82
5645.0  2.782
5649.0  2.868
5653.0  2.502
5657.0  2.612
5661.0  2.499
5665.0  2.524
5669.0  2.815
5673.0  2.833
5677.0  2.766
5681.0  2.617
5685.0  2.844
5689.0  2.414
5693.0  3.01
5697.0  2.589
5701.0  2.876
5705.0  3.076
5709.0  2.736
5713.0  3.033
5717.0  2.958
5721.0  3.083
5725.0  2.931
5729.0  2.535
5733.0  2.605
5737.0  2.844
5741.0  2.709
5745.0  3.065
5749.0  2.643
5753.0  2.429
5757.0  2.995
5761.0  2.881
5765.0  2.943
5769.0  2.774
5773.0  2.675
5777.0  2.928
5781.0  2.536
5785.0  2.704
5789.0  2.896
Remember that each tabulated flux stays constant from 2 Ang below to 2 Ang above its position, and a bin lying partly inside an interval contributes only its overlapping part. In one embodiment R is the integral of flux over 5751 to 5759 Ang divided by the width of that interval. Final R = 2.71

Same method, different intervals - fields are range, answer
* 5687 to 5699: 2.67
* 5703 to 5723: 2.98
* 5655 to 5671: 2.61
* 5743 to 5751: 2.85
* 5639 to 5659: 2.72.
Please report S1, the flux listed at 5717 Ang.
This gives 2.958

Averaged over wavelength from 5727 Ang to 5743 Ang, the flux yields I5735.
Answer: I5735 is 2.67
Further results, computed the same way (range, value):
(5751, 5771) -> 2.8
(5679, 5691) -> 2.62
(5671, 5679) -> 2.8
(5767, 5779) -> 2.79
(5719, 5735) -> 2.79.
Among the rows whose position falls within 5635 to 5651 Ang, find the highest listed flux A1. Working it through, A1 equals 3.001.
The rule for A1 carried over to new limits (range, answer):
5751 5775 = 2.995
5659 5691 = 2.844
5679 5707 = 3.076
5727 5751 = 3.065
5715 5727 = 3.083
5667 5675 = 2.833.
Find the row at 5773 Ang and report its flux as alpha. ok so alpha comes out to 2.675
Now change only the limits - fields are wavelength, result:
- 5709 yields 2.736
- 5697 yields 2.589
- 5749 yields 2.643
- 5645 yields 2.782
